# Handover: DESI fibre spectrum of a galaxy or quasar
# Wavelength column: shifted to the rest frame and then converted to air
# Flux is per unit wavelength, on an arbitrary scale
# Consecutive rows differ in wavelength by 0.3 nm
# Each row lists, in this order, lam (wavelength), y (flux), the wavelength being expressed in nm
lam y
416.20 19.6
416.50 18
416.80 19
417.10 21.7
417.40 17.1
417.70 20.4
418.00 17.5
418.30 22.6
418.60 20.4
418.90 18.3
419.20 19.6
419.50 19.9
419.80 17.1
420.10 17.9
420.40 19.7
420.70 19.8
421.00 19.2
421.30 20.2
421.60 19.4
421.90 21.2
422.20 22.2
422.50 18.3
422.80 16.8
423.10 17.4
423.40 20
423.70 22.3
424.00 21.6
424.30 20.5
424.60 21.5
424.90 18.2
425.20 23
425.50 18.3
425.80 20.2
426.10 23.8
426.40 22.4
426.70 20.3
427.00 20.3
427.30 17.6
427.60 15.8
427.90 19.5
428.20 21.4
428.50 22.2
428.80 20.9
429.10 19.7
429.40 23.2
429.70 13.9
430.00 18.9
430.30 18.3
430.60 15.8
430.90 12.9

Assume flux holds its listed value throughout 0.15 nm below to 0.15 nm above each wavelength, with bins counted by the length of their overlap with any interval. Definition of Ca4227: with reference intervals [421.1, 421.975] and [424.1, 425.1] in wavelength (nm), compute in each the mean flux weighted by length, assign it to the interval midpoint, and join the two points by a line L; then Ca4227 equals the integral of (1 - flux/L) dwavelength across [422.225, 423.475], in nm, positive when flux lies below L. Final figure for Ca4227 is 0.11 nm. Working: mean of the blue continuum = 20.1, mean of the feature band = 18.4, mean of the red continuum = 20.3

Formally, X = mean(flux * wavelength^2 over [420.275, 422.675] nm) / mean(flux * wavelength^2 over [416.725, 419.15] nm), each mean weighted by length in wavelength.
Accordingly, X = 1.03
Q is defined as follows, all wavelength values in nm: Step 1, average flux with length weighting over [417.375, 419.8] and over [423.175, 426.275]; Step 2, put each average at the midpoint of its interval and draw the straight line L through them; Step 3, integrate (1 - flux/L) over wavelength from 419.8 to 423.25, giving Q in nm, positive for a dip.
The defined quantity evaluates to 0.16 nm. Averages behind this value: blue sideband 19.5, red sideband 20.9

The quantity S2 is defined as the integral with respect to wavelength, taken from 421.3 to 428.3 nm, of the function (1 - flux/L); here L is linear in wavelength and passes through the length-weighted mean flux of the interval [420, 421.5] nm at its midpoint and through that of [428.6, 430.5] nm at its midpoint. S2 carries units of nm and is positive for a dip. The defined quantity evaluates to -0.29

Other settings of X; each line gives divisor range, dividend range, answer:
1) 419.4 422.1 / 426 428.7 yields 1.08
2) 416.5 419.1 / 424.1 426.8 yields 1.11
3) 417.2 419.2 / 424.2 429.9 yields 1.08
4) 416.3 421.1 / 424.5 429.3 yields 1.10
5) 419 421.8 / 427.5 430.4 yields 1.05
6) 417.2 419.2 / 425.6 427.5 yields 1.10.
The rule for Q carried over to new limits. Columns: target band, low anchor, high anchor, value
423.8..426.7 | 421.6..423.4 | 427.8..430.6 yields -0.25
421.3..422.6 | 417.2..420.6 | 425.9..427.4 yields -0.03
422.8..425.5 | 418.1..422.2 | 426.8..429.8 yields -0.08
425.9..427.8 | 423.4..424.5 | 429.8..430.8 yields -0.05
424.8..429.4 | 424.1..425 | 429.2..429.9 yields -0.22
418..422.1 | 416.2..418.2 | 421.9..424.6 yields -0.01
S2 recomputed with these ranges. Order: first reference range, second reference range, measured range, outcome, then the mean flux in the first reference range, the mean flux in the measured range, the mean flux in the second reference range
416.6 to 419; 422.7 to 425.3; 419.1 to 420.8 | 0.07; 19.6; 19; 20.2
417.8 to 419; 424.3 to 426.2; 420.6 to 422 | 0.02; 19.8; 19.9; 20.7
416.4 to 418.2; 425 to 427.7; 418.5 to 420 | 0.03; 19.1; 19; 20.2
